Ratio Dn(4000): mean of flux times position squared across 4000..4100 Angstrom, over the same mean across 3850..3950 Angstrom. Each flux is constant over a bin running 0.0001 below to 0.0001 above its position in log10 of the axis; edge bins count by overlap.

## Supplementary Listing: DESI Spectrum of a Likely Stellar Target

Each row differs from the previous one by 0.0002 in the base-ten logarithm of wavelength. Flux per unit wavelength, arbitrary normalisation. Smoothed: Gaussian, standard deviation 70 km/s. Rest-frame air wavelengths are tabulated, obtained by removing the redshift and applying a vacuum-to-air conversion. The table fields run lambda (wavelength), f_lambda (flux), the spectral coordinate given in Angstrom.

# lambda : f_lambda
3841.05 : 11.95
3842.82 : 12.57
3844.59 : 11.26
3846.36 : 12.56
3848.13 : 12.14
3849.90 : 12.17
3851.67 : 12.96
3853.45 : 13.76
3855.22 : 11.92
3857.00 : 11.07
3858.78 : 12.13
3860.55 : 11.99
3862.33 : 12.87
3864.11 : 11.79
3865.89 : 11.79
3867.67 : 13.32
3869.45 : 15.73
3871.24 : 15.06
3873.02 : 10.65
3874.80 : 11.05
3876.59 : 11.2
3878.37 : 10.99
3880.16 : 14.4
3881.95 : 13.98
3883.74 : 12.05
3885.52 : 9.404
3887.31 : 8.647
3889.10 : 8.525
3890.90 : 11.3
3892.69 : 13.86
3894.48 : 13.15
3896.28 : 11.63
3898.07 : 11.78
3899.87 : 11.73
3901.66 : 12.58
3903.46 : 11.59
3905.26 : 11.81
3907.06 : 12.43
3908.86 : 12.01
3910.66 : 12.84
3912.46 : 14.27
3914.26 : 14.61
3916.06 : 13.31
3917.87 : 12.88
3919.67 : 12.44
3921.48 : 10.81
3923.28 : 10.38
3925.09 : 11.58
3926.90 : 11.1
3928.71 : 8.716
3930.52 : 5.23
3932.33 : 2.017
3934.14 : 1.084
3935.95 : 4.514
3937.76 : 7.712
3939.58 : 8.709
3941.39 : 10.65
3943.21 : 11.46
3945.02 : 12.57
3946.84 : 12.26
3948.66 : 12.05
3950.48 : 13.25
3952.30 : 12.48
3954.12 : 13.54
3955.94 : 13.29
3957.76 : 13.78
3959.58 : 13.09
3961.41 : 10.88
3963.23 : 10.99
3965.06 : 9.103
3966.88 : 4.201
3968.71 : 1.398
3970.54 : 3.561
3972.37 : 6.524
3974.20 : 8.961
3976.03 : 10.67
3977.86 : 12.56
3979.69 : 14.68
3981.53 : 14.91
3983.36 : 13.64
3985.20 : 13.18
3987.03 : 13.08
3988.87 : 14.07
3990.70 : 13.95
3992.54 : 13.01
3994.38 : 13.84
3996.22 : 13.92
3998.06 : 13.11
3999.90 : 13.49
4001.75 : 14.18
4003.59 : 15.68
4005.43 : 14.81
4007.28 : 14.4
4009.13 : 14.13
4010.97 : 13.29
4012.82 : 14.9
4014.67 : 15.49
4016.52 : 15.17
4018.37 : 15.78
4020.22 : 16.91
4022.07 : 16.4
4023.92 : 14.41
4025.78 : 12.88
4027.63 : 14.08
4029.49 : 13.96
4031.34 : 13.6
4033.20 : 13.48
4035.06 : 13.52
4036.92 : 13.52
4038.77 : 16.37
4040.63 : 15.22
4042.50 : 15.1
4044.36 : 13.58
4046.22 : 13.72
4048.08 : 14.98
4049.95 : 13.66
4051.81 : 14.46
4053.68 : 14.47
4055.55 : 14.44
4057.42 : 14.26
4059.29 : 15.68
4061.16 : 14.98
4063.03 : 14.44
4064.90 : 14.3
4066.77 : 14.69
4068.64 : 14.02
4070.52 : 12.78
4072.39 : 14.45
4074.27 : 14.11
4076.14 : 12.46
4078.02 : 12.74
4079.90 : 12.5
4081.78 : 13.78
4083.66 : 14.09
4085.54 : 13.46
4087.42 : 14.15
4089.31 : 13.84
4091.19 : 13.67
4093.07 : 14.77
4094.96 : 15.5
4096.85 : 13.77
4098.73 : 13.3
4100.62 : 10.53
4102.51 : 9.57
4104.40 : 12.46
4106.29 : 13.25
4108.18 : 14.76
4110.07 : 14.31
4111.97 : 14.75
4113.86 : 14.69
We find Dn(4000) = 1.37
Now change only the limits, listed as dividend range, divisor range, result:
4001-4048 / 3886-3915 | 1.29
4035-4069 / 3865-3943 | 1.42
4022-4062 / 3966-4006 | 1.26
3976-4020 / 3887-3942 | 1.41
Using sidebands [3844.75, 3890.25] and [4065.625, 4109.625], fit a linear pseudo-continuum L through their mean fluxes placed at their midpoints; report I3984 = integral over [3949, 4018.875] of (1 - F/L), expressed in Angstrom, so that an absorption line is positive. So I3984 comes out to 2.3 Angstrom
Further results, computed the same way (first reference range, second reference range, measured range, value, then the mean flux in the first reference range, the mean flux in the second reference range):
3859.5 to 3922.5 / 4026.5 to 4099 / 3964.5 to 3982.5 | 6.14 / 12.2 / 14.1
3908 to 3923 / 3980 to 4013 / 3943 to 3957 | 0.65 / 12.8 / 14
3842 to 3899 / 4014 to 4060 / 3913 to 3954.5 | 9.26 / 12.1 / 14.6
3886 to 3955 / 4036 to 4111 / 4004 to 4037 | -4.38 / 10.8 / 13.9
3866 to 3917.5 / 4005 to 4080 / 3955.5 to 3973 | 6.16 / 12.3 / 14.4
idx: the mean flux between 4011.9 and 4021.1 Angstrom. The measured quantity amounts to 15.6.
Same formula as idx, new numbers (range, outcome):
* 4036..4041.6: 15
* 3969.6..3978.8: 8.46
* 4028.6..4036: 13.6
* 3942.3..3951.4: 12.3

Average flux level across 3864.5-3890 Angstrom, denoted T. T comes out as 11.9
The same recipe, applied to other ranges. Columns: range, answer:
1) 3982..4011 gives 13.9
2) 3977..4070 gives 14.3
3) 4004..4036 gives 14.6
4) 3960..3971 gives 7.1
